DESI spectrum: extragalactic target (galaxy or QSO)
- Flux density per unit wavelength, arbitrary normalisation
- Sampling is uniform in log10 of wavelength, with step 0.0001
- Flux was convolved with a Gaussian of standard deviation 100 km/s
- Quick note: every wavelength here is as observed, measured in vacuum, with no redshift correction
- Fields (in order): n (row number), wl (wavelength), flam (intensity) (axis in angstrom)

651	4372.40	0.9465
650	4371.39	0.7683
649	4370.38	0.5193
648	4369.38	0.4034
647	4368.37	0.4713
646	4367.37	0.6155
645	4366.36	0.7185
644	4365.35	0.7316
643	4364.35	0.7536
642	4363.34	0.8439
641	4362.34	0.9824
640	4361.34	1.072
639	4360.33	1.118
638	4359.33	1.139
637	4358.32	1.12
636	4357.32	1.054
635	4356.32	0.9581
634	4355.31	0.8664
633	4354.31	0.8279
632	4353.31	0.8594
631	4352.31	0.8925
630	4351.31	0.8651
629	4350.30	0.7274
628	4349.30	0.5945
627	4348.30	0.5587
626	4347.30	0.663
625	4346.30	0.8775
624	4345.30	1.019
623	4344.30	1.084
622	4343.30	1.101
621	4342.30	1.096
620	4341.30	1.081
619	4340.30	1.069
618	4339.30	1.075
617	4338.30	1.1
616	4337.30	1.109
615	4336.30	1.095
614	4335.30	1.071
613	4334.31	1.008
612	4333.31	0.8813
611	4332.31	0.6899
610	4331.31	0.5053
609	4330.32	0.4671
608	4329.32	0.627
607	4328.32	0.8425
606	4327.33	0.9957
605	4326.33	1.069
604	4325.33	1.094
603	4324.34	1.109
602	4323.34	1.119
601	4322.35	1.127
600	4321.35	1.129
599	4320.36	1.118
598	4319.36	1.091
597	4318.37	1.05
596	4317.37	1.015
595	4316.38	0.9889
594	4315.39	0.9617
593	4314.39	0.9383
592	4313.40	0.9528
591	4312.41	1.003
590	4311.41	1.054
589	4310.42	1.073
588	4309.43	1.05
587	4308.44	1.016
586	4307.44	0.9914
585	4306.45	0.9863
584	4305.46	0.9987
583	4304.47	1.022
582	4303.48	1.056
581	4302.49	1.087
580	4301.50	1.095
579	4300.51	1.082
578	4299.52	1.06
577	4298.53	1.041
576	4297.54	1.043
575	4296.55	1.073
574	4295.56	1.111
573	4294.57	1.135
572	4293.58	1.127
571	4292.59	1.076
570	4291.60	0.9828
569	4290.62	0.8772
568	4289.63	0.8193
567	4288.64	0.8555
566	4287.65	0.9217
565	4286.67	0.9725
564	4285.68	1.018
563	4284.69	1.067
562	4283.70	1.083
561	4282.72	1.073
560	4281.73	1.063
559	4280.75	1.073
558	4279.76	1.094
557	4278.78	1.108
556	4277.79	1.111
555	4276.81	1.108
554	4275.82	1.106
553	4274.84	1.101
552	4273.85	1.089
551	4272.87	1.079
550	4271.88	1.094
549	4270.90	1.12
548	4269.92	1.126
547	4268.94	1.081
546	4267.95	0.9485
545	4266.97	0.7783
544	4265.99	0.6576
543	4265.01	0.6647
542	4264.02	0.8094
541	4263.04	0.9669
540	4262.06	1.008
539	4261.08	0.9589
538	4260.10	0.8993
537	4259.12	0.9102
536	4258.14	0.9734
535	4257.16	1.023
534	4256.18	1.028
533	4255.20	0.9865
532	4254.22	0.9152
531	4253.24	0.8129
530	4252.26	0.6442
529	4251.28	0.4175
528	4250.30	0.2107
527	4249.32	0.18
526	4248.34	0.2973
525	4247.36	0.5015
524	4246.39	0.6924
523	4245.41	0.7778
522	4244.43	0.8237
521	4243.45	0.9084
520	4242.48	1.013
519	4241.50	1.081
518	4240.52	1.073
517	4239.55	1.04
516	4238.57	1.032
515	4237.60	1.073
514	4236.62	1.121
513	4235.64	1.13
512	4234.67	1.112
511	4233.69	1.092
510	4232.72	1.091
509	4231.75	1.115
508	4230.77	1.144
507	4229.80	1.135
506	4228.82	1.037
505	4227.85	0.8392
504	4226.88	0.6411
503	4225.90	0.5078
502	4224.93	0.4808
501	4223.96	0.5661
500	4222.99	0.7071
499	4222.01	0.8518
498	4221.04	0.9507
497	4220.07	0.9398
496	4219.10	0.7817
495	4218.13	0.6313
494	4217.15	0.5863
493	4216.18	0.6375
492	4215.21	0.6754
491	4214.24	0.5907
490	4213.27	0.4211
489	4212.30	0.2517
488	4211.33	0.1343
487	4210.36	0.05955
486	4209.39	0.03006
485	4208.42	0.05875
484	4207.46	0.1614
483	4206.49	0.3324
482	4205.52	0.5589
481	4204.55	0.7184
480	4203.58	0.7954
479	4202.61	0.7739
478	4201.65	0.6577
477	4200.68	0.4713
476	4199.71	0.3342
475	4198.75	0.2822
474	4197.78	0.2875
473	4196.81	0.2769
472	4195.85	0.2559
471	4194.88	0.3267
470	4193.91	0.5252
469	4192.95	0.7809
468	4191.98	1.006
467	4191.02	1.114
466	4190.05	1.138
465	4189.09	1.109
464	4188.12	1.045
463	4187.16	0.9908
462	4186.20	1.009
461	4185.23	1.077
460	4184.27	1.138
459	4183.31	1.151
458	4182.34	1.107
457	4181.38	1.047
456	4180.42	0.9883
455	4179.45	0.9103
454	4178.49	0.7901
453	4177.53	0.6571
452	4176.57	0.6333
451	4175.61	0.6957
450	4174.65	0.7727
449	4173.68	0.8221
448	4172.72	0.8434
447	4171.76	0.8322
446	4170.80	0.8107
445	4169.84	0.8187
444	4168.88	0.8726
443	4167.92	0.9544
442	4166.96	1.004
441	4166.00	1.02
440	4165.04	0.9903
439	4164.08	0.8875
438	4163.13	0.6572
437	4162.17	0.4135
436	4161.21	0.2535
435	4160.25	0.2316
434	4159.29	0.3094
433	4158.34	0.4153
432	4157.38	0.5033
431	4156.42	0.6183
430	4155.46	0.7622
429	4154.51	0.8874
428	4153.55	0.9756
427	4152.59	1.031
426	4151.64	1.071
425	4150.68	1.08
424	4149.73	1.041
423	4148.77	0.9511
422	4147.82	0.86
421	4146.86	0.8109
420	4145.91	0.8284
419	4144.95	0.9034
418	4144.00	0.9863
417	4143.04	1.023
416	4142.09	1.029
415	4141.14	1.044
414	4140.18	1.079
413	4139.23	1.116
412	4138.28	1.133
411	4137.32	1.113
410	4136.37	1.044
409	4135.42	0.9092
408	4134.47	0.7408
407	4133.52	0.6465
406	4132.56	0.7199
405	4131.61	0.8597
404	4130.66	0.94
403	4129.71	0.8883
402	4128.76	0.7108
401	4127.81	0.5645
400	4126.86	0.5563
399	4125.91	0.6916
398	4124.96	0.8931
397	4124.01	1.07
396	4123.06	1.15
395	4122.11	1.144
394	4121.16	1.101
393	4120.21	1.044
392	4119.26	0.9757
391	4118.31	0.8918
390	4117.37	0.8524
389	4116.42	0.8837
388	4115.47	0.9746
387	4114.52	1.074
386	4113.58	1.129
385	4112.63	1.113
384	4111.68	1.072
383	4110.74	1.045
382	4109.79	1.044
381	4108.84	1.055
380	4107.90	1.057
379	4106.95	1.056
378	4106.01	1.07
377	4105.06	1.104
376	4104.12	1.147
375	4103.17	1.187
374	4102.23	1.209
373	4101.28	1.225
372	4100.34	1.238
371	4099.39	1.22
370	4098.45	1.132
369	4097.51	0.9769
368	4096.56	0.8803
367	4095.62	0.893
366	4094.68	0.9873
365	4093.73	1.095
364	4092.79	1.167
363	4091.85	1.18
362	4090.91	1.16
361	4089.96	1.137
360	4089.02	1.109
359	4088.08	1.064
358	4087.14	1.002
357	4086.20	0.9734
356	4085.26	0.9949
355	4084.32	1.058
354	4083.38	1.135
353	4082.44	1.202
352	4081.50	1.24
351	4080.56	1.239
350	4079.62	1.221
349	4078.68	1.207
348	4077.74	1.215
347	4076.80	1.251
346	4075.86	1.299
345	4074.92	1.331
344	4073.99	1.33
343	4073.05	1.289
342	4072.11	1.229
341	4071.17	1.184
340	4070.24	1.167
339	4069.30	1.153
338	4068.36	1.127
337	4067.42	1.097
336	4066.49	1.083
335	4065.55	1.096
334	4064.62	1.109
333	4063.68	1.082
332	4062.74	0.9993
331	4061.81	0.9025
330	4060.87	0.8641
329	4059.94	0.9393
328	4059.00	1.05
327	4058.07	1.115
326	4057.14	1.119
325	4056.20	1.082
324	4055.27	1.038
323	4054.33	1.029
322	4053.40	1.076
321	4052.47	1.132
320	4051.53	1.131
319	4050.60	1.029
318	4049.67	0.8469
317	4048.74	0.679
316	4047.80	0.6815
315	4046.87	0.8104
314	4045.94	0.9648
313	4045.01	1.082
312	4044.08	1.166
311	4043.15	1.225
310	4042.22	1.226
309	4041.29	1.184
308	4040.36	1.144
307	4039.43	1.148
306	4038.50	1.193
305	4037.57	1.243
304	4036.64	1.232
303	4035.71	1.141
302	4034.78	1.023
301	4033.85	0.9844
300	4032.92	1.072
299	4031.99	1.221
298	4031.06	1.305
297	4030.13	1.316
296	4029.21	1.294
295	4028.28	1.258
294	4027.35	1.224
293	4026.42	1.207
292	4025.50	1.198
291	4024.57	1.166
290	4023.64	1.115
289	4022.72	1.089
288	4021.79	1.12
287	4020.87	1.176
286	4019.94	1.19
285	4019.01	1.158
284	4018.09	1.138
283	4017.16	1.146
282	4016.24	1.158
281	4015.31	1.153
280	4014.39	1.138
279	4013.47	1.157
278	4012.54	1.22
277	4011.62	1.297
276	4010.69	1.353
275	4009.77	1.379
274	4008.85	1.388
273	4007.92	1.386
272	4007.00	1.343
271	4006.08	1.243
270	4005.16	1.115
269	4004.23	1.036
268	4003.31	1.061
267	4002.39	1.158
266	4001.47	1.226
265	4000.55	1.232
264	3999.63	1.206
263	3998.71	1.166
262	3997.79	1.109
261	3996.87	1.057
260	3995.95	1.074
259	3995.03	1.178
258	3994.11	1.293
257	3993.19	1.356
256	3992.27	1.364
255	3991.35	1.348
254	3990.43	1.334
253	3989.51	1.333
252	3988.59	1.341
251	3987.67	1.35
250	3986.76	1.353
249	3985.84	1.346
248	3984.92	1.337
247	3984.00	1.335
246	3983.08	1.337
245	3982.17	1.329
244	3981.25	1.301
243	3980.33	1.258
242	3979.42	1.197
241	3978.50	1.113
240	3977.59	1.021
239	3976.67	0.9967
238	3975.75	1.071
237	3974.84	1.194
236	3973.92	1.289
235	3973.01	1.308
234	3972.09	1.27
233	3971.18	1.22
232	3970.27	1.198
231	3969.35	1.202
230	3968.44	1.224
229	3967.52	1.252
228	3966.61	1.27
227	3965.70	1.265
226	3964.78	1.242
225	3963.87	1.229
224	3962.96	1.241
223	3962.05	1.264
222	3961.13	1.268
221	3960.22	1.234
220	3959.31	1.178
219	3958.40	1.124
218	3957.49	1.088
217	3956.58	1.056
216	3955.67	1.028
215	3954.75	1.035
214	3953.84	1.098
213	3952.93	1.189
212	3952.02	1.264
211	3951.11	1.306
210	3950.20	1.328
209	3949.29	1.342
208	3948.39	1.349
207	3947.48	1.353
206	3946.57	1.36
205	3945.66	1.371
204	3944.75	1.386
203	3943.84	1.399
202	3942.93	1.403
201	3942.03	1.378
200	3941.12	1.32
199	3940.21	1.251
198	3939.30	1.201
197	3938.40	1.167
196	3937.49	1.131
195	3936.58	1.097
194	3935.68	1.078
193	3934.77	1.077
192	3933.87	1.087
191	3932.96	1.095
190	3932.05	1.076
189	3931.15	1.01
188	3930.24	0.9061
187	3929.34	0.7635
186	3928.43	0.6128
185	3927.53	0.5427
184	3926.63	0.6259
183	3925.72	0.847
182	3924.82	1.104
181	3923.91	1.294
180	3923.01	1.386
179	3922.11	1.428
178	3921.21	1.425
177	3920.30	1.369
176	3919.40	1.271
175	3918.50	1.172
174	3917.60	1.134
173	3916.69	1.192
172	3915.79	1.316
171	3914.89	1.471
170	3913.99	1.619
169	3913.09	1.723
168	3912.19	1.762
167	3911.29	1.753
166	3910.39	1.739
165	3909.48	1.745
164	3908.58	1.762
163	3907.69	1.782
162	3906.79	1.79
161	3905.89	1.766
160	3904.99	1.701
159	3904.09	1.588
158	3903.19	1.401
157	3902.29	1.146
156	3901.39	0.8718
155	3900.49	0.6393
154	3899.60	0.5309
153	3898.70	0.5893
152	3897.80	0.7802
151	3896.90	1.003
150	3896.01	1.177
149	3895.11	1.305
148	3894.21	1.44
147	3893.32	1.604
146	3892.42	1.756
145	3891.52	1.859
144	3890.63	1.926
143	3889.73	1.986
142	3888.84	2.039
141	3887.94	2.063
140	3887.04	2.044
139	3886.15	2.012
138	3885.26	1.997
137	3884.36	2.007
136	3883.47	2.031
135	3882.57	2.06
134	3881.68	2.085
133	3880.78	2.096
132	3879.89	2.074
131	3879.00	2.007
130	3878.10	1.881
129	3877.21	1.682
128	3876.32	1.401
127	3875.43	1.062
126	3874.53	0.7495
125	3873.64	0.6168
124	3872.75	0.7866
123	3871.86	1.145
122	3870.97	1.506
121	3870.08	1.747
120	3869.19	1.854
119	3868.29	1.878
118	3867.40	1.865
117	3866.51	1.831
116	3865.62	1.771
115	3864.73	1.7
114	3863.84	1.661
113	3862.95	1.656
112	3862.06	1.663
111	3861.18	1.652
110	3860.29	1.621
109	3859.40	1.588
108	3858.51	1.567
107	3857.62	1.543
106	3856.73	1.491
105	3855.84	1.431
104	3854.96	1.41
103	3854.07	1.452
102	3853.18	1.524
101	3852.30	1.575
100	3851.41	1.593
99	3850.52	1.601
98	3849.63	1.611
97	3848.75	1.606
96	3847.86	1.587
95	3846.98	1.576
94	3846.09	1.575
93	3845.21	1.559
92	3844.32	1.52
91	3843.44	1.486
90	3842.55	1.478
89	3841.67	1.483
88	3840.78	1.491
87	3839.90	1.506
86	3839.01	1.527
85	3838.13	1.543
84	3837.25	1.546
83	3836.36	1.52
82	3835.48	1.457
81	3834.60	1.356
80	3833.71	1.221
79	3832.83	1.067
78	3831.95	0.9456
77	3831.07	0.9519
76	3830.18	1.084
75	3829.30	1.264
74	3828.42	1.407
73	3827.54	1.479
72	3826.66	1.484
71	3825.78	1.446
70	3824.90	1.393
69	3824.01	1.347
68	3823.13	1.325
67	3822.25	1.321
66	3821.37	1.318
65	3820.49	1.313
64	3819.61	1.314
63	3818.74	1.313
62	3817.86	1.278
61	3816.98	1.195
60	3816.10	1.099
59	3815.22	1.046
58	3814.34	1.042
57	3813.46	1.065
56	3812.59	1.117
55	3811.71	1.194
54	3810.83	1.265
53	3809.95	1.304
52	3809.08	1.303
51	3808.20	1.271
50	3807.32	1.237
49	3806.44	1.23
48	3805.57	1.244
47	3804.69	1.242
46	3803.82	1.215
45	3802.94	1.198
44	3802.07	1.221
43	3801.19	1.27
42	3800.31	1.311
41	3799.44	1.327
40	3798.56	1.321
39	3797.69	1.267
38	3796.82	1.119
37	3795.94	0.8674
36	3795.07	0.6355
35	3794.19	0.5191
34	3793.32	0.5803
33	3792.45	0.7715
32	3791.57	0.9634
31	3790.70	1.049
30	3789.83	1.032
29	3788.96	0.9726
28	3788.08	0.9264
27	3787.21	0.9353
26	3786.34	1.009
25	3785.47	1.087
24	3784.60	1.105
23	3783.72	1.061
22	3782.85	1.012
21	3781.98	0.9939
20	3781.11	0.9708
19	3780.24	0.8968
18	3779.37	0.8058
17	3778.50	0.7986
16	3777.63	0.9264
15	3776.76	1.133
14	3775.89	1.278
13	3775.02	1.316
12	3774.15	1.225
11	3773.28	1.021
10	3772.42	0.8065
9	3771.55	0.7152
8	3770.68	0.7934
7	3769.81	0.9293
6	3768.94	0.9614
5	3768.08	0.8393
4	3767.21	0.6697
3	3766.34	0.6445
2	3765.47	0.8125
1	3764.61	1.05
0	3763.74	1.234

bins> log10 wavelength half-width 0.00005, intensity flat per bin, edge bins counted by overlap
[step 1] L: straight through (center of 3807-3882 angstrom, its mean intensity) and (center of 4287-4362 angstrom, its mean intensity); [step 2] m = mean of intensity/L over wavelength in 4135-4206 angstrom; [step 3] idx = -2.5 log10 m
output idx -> 0.35 mag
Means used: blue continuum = 1.44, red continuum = 0.98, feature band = 0.815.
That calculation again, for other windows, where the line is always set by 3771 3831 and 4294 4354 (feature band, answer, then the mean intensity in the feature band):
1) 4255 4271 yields 0.070 mag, 0.933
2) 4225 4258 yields 0.166 mag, 0.86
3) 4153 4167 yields 0.489 mag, 0.653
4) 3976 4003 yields -0.159 mag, 1.24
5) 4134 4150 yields 0.057 mag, 0.976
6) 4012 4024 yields -0.087 mag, 1.15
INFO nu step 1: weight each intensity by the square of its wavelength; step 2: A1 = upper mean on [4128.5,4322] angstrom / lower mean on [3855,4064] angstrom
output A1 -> 0.76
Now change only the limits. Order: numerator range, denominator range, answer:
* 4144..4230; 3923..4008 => 0.67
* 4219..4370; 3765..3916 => 0.86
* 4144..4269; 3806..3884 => 0.63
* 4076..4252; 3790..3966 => 0.73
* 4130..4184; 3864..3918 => 0.62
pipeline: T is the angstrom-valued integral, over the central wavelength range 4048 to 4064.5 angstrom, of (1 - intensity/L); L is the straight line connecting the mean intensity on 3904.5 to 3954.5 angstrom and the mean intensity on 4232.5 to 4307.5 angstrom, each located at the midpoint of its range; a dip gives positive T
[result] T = 2.3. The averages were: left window 1.29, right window 0.956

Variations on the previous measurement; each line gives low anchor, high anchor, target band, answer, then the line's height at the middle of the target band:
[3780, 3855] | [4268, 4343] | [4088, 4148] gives 5.9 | 1.11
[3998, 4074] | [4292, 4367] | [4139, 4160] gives 4.0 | 1.07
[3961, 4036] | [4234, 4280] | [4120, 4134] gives 2.7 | 1.06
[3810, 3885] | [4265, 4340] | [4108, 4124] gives 2.2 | 1.2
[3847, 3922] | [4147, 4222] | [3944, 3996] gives 2.5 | 1.31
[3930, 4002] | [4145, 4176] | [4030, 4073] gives -2.1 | 1.03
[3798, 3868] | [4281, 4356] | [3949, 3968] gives 1.3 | 1.29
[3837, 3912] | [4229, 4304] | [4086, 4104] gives 1.9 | 1.23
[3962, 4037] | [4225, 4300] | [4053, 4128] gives 3.0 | 1.12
